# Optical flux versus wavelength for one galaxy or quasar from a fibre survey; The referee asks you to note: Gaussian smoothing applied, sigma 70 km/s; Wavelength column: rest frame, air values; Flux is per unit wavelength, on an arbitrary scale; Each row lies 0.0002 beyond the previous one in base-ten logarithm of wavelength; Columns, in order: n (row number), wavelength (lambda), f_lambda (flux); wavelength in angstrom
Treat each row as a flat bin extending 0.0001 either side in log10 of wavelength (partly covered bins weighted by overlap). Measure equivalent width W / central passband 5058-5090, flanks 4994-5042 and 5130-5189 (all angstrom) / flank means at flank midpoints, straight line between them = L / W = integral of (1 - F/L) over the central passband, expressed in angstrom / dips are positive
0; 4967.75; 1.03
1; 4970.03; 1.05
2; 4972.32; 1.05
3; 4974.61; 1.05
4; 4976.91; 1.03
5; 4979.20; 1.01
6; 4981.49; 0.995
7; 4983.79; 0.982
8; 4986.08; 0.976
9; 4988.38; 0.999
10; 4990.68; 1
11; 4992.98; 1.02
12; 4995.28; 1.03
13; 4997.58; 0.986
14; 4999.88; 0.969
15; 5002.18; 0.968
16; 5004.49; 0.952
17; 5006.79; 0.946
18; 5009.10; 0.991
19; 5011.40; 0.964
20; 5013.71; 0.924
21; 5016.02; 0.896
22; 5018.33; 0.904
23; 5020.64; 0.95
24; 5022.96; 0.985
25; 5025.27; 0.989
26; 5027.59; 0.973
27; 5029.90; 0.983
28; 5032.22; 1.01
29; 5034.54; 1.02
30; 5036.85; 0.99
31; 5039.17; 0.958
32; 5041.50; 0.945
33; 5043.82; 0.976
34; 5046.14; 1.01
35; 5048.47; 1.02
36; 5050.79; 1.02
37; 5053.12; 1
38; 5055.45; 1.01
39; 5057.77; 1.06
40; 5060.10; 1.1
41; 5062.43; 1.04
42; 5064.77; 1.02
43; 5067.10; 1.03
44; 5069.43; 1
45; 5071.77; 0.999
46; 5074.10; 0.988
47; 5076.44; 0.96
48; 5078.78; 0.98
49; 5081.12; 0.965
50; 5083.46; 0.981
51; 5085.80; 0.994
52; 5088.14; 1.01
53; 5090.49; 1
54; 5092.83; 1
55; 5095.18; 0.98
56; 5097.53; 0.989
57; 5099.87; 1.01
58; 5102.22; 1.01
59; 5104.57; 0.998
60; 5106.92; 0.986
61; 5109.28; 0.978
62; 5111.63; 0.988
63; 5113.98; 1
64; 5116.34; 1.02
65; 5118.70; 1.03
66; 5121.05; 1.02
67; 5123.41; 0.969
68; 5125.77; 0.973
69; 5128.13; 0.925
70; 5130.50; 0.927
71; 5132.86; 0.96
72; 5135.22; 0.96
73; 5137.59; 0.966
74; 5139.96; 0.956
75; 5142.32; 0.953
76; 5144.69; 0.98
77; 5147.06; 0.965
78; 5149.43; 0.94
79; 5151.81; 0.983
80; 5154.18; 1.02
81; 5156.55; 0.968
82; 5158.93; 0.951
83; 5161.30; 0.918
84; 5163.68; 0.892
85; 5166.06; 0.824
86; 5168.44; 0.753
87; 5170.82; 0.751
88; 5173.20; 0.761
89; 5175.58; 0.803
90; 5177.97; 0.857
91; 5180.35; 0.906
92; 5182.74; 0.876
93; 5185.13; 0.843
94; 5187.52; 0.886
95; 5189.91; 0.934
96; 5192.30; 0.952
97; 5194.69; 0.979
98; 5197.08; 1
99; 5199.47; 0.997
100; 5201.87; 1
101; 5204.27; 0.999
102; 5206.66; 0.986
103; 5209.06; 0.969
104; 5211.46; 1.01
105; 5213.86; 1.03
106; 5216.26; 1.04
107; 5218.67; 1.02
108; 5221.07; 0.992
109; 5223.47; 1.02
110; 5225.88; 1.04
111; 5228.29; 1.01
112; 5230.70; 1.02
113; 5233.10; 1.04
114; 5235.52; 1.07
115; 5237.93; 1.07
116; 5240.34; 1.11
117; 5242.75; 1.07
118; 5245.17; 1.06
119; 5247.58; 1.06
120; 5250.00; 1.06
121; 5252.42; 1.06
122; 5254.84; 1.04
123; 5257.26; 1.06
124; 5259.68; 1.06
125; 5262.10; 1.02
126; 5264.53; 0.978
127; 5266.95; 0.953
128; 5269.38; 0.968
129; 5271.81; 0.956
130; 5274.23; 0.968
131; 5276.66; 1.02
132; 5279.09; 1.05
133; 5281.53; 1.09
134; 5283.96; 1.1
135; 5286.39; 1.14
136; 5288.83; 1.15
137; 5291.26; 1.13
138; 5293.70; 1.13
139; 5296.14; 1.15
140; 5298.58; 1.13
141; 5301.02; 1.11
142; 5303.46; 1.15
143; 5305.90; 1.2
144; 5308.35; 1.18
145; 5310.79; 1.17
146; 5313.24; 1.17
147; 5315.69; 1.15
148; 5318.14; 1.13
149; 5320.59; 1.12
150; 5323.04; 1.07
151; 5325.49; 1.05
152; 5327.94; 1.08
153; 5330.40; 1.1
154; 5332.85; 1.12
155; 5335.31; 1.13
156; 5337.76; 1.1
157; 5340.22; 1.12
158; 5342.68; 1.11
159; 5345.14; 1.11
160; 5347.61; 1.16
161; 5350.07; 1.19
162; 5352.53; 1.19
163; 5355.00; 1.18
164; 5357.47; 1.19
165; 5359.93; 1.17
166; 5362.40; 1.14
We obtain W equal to -2.16 angstrom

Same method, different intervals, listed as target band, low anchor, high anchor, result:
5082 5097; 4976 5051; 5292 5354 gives 0.4 angstrom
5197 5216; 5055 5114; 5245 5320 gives 0.9 angstrom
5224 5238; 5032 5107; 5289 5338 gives 0.6 angstrom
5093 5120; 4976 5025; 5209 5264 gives 0.2 angstrom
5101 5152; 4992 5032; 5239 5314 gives 2.0 angstrom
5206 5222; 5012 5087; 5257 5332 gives 0.7 angstrom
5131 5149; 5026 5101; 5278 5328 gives 1.4 angstrom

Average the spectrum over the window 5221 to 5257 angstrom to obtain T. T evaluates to 1.05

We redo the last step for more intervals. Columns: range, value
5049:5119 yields 1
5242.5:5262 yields 1.06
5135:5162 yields 0.964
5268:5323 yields 1.11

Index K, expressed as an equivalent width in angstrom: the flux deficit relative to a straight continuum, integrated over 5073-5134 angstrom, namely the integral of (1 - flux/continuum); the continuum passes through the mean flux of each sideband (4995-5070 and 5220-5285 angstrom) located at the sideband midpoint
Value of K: 1.0 angstrom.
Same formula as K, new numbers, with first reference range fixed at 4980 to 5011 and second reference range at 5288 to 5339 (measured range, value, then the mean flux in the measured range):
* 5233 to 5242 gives 0.2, 1.08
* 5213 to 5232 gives 1.2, 1.02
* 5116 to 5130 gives 0.8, 0.984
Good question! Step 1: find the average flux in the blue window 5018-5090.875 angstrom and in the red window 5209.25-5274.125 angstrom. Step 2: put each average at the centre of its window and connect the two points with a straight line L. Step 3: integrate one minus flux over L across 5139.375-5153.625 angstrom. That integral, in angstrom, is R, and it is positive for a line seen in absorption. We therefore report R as 0.7 angstrom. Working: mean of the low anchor 0.997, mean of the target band 0.966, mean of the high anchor 1.03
